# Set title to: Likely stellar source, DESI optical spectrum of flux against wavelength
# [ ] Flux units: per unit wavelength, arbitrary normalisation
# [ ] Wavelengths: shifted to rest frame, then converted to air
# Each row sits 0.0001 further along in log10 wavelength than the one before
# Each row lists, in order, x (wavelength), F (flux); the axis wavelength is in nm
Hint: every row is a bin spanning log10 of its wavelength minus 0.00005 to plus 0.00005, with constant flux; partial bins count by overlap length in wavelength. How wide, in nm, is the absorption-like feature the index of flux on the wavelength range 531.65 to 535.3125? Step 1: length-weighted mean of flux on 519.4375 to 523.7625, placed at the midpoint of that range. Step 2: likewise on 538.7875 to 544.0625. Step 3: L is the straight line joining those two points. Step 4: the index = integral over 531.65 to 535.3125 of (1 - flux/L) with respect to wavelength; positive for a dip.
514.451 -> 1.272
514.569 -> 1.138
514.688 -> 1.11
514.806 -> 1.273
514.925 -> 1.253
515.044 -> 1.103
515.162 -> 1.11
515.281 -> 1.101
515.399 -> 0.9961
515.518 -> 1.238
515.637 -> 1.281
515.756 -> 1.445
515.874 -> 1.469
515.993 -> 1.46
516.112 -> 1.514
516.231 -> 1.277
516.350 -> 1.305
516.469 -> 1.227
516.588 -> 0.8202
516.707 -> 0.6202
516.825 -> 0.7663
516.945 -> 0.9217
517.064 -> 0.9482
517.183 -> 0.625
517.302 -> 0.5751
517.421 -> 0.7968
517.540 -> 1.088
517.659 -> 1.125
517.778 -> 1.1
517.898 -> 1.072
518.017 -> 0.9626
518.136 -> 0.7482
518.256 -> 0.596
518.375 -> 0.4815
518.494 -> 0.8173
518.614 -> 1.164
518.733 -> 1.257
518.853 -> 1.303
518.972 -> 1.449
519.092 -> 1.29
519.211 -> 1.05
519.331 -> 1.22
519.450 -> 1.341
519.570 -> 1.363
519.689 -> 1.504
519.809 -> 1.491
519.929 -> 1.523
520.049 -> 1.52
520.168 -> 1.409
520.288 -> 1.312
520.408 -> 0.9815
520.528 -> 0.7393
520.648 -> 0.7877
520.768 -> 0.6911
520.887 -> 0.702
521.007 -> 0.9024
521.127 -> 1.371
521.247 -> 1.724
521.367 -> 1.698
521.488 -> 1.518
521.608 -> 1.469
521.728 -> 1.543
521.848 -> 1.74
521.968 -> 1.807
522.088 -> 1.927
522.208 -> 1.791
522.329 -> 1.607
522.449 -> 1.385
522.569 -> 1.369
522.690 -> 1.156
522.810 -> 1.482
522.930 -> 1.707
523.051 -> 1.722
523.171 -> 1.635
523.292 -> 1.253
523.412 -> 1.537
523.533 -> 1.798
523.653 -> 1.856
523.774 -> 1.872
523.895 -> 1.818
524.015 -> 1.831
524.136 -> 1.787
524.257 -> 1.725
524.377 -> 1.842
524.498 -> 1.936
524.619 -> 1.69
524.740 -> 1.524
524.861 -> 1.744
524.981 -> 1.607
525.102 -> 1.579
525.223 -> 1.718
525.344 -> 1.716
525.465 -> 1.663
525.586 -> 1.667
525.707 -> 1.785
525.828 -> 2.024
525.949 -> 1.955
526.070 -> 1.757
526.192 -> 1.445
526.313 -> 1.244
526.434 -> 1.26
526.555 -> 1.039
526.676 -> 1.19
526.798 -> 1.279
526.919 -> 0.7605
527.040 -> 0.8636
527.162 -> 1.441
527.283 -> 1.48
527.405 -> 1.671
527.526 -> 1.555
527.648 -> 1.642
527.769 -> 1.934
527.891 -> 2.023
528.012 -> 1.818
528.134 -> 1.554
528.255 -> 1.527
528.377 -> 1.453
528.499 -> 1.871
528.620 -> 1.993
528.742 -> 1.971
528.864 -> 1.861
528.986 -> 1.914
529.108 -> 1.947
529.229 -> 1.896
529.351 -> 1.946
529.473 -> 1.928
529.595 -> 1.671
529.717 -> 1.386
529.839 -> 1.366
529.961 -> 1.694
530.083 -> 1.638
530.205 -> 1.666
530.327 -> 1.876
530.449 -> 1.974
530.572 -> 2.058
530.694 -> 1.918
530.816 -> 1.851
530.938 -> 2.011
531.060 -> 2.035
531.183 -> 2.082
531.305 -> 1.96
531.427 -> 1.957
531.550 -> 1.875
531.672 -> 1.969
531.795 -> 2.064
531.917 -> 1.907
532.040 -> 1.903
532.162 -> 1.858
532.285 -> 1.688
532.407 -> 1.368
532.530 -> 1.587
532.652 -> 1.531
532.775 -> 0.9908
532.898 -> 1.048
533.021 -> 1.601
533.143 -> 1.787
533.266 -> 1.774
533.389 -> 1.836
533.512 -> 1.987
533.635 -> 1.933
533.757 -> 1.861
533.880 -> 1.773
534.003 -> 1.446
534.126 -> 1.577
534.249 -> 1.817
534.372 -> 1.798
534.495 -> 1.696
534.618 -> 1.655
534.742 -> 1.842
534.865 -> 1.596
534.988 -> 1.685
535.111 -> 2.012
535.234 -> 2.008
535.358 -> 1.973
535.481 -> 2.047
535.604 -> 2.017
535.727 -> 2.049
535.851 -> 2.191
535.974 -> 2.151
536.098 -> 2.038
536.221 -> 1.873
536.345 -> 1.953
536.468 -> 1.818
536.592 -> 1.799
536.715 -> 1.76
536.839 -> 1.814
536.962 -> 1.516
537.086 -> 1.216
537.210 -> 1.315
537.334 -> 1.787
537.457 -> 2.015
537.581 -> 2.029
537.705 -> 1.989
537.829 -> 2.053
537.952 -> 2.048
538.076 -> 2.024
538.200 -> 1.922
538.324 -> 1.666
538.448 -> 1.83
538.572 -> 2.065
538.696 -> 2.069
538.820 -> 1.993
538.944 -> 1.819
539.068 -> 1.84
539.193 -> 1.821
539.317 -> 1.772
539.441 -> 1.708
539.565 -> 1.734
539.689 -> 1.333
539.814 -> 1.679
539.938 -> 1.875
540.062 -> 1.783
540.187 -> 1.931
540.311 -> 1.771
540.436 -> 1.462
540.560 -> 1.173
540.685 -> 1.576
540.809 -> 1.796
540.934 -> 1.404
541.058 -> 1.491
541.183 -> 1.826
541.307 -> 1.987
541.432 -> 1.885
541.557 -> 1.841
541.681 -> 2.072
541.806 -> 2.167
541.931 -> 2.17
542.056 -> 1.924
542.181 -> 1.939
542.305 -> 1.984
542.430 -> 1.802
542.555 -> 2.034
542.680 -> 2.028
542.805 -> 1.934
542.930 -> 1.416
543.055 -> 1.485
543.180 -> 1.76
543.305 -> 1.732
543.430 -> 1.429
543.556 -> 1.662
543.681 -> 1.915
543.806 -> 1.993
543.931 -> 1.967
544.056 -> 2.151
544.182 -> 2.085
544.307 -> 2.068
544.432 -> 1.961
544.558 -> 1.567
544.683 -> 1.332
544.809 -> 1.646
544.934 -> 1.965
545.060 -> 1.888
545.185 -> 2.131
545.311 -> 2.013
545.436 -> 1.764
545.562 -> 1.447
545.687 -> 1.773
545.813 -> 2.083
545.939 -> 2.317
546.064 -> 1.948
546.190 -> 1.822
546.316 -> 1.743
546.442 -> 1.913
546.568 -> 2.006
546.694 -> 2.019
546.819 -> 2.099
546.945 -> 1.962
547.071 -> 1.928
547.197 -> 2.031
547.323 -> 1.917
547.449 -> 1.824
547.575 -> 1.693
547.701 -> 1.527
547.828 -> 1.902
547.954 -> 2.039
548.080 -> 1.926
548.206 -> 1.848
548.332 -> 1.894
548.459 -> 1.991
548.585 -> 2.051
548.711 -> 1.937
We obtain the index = -0.162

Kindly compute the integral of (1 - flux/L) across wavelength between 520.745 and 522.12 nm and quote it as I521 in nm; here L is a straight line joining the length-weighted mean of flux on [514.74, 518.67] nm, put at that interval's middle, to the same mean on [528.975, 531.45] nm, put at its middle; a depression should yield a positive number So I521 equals -0.11 nm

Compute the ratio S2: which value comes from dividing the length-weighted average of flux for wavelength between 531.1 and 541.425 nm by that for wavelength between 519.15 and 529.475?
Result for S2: 1.15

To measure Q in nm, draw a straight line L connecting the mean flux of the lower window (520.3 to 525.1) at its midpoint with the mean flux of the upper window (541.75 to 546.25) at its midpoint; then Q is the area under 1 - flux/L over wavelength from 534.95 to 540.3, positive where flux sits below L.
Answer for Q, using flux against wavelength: -0.30 nm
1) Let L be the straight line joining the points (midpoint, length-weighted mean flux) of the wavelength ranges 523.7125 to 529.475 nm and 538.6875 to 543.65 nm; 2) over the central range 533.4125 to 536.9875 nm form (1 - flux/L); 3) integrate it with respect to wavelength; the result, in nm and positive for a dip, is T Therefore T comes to -0.26 nm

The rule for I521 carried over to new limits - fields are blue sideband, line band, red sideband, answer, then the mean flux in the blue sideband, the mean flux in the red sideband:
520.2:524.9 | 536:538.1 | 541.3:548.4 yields -0.091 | 1.51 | 1.88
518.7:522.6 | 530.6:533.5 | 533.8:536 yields -0.043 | 1.36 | 1.85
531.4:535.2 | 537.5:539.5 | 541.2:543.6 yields -0.131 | 1.72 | 1.86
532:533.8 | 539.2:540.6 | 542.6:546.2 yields 0.073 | 1.65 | 1.84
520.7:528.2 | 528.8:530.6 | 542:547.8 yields -0.159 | 1.56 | 1.86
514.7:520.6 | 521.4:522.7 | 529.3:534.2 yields -0.268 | 1.12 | 1.76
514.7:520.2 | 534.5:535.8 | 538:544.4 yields -0.187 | 1.13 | 1.82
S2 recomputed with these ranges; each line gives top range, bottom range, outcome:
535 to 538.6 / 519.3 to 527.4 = 1.27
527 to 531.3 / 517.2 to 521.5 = 1.57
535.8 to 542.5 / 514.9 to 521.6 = 1.61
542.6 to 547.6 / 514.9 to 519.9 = 1.69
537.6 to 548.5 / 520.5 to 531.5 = 1.14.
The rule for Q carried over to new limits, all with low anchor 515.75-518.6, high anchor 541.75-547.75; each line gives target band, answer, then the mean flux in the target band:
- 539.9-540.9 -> 0.04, 1.66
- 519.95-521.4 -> -0.07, 1.15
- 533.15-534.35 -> -0.21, 1.78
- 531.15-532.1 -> -0.33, 1.96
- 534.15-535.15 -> -0.13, 1.75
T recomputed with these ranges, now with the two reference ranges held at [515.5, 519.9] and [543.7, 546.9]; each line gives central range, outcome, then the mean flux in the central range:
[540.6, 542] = -0.027 nm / 1.83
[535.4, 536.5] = -0.259 nm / 2.02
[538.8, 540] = -0.009 nm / 1.75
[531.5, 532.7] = -0.201 nm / 1.78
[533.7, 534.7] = -0.076 nm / 1.7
